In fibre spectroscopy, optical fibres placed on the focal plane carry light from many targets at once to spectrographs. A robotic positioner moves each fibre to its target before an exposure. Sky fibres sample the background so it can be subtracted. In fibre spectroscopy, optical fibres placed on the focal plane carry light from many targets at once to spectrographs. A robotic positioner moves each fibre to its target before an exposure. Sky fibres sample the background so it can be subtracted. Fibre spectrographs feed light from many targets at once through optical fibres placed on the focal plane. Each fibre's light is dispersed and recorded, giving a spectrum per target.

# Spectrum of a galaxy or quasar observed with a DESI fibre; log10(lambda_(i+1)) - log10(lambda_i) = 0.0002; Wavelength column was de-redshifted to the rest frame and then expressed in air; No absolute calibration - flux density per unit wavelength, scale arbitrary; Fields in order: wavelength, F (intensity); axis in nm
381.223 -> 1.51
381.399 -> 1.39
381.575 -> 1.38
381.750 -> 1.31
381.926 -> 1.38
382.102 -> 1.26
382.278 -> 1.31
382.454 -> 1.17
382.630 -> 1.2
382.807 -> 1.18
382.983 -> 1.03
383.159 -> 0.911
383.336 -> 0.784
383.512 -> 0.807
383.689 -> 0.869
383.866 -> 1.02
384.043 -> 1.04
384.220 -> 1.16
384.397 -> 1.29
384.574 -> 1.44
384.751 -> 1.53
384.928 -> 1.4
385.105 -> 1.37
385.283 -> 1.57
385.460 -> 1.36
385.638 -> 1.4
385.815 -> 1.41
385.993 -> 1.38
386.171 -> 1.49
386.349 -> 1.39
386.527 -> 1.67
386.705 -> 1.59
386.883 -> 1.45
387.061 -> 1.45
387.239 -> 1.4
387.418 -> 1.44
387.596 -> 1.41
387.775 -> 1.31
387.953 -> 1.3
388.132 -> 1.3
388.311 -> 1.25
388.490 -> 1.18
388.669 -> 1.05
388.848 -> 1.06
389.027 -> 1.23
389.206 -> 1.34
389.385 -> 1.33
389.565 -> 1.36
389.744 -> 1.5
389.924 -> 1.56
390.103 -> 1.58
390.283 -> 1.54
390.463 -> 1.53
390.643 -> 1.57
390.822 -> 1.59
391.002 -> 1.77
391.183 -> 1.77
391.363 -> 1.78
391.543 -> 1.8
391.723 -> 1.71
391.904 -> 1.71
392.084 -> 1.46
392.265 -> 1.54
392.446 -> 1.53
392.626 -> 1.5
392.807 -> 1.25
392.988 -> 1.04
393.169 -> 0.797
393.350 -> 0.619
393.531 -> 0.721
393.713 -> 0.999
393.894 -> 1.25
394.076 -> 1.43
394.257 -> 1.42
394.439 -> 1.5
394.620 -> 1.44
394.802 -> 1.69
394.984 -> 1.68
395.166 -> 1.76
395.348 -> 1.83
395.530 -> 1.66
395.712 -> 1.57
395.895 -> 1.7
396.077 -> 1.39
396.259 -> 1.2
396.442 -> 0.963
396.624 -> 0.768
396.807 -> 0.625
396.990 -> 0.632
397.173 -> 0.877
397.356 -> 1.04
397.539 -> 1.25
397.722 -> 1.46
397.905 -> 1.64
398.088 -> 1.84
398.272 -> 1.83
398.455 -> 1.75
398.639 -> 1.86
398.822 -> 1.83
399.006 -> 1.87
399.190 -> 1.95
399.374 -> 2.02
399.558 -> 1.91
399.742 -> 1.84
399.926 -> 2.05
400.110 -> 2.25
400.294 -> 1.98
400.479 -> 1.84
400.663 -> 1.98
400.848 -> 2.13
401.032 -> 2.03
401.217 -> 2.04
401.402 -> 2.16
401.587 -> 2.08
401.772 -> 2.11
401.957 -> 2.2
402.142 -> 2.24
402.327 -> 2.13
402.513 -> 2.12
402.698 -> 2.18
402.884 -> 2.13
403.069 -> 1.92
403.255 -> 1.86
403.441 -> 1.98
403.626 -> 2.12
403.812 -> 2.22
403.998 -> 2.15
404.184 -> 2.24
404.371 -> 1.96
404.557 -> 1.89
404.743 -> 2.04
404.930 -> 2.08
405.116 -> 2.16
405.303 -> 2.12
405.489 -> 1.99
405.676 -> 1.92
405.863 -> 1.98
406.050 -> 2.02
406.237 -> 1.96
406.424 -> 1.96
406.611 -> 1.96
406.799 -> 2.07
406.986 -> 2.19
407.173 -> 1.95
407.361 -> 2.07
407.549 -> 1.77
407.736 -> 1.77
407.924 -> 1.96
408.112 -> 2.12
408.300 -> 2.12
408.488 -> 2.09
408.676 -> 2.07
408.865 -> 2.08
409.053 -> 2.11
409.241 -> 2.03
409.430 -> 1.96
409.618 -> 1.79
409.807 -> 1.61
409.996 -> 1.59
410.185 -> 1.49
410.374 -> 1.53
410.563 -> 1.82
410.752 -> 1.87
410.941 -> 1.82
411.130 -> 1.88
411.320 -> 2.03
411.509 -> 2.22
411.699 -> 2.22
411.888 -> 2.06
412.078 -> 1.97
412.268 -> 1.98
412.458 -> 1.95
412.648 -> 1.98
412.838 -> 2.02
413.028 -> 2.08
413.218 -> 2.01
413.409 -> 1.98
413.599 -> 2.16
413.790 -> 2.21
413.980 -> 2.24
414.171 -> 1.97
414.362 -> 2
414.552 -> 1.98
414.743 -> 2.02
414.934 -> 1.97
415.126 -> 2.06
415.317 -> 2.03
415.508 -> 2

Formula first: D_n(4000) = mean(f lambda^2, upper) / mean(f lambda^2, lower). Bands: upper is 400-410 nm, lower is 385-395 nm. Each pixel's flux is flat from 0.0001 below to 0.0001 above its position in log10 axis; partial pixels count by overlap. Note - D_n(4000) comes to 1.56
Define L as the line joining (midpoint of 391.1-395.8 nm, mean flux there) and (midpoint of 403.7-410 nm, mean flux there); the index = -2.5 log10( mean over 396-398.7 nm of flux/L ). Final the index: 0.26 mag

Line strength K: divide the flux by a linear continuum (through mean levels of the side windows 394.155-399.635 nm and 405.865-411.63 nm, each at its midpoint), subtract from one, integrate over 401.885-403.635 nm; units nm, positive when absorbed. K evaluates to -0.382 nm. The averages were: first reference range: 1.5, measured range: 2.09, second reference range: 1.93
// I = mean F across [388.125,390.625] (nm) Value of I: 1.35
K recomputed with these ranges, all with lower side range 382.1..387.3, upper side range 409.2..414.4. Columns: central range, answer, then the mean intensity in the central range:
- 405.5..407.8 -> -0.20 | 1.97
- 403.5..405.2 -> -0.32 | 2.09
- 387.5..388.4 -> 0.03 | 1.32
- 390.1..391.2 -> -0.15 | 1.61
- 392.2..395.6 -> 0.36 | 1.35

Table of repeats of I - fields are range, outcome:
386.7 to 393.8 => 1.38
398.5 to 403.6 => 2.02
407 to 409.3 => 2.02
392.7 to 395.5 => 1.3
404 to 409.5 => 2.02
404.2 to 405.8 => 2.03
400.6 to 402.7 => 2.12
